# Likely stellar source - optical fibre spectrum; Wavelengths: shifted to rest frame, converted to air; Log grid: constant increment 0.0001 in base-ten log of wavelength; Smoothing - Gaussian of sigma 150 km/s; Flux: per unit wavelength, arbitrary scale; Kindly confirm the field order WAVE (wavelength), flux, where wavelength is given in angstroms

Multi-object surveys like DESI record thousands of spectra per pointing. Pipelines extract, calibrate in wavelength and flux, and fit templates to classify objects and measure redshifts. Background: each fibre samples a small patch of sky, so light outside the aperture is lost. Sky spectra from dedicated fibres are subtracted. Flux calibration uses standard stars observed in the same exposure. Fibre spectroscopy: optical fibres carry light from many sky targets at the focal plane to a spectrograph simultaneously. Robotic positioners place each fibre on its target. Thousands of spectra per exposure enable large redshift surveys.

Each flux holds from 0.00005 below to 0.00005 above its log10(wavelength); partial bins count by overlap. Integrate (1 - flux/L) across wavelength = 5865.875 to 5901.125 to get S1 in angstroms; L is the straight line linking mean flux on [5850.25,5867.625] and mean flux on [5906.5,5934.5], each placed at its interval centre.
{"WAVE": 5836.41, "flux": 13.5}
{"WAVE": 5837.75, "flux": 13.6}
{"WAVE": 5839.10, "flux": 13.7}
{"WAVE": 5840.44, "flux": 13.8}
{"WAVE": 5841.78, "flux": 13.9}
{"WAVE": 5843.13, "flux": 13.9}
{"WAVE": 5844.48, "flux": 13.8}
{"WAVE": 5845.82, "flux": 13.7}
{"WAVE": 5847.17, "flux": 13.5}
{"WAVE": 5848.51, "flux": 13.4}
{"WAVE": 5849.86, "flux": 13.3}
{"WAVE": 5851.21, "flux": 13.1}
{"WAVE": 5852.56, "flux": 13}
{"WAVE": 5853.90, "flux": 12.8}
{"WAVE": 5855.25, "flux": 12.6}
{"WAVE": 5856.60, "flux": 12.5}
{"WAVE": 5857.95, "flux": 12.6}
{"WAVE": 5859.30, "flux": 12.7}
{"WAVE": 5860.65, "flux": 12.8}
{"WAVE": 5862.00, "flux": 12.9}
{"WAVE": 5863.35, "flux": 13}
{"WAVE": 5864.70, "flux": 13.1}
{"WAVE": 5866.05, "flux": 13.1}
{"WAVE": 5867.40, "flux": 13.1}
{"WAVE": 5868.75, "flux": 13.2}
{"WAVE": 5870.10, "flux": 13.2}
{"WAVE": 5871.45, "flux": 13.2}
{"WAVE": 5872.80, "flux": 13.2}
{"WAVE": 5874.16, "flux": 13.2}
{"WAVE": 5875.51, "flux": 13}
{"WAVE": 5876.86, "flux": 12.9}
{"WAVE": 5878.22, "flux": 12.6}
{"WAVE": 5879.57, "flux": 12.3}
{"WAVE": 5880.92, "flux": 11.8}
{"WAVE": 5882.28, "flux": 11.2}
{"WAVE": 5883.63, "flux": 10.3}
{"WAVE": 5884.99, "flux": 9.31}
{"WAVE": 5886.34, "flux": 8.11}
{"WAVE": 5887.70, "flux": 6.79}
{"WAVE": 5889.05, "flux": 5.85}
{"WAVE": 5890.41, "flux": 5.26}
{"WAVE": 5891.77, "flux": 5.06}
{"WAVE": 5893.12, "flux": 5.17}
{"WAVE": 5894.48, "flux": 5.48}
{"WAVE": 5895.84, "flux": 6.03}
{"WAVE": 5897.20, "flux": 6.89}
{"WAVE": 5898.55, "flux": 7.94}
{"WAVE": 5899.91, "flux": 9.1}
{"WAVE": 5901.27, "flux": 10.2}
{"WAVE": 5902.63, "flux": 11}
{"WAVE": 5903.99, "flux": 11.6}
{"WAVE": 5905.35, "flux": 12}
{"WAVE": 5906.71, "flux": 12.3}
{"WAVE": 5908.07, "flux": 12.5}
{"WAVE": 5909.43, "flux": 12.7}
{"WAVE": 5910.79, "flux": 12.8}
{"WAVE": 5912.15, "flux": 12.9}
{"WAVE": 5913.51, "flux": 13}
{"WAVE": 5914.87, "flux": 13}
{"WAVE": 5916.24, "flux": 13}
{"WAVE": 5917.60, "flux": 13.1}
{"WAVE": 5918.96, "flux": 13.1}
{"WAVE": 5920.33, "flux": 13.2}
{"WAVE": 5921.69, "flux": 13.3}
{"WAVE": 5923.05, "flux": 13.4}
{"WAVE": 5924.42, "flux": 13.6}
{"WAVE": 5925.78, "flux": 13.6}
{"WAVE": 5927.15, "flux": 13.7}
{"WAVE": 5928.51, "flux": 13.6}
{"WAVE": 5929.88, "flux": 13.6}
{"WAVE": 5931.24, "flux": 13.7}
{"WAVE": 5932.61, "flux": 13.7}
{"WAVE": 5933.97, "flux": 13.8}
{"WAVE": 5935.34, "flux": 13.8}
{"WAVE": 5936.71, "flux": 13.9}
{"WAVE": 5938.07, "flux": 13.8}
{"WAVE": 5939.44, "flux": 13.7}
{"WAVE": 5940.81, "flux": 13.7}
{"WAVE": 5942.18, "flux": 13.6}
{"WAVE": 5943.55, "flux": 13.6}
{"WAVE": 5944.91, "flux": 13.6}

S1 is 8.54 angstroms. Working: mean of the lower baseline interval 12.9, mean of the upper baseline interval 13.2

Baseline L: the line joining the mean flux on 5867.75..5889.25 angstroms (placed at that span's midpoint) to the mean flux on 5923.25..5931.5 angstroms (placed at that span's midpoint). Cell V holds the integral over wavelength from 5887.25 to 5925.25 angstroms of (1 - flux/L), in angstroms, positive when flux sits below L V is 7.06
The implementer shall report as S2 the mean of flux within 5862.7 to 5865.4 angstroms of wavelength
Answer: 13.1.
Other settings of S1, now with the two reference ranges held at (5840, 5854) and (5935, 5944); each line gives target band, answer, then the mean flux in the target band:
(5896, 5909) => 3.2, 10.3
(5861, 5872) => 0.4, 13.1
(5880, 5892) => 4.6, 8.38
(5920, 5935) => 0.1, 13.6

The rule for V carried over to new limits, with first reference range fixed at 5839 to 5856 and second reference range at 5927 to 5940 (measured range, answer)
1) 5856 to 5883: 1.44 angstroms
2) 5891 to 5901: 5.10 angstroms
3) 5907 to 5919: 0.69 angstroms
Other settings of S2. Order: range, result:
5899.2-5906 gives 10.8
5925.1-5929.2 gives 13.6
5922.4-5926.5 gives 13.5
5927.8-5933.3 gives 13.7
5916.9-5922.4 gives 13.2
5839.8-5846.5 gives 13.8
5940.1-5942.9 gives 13.6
